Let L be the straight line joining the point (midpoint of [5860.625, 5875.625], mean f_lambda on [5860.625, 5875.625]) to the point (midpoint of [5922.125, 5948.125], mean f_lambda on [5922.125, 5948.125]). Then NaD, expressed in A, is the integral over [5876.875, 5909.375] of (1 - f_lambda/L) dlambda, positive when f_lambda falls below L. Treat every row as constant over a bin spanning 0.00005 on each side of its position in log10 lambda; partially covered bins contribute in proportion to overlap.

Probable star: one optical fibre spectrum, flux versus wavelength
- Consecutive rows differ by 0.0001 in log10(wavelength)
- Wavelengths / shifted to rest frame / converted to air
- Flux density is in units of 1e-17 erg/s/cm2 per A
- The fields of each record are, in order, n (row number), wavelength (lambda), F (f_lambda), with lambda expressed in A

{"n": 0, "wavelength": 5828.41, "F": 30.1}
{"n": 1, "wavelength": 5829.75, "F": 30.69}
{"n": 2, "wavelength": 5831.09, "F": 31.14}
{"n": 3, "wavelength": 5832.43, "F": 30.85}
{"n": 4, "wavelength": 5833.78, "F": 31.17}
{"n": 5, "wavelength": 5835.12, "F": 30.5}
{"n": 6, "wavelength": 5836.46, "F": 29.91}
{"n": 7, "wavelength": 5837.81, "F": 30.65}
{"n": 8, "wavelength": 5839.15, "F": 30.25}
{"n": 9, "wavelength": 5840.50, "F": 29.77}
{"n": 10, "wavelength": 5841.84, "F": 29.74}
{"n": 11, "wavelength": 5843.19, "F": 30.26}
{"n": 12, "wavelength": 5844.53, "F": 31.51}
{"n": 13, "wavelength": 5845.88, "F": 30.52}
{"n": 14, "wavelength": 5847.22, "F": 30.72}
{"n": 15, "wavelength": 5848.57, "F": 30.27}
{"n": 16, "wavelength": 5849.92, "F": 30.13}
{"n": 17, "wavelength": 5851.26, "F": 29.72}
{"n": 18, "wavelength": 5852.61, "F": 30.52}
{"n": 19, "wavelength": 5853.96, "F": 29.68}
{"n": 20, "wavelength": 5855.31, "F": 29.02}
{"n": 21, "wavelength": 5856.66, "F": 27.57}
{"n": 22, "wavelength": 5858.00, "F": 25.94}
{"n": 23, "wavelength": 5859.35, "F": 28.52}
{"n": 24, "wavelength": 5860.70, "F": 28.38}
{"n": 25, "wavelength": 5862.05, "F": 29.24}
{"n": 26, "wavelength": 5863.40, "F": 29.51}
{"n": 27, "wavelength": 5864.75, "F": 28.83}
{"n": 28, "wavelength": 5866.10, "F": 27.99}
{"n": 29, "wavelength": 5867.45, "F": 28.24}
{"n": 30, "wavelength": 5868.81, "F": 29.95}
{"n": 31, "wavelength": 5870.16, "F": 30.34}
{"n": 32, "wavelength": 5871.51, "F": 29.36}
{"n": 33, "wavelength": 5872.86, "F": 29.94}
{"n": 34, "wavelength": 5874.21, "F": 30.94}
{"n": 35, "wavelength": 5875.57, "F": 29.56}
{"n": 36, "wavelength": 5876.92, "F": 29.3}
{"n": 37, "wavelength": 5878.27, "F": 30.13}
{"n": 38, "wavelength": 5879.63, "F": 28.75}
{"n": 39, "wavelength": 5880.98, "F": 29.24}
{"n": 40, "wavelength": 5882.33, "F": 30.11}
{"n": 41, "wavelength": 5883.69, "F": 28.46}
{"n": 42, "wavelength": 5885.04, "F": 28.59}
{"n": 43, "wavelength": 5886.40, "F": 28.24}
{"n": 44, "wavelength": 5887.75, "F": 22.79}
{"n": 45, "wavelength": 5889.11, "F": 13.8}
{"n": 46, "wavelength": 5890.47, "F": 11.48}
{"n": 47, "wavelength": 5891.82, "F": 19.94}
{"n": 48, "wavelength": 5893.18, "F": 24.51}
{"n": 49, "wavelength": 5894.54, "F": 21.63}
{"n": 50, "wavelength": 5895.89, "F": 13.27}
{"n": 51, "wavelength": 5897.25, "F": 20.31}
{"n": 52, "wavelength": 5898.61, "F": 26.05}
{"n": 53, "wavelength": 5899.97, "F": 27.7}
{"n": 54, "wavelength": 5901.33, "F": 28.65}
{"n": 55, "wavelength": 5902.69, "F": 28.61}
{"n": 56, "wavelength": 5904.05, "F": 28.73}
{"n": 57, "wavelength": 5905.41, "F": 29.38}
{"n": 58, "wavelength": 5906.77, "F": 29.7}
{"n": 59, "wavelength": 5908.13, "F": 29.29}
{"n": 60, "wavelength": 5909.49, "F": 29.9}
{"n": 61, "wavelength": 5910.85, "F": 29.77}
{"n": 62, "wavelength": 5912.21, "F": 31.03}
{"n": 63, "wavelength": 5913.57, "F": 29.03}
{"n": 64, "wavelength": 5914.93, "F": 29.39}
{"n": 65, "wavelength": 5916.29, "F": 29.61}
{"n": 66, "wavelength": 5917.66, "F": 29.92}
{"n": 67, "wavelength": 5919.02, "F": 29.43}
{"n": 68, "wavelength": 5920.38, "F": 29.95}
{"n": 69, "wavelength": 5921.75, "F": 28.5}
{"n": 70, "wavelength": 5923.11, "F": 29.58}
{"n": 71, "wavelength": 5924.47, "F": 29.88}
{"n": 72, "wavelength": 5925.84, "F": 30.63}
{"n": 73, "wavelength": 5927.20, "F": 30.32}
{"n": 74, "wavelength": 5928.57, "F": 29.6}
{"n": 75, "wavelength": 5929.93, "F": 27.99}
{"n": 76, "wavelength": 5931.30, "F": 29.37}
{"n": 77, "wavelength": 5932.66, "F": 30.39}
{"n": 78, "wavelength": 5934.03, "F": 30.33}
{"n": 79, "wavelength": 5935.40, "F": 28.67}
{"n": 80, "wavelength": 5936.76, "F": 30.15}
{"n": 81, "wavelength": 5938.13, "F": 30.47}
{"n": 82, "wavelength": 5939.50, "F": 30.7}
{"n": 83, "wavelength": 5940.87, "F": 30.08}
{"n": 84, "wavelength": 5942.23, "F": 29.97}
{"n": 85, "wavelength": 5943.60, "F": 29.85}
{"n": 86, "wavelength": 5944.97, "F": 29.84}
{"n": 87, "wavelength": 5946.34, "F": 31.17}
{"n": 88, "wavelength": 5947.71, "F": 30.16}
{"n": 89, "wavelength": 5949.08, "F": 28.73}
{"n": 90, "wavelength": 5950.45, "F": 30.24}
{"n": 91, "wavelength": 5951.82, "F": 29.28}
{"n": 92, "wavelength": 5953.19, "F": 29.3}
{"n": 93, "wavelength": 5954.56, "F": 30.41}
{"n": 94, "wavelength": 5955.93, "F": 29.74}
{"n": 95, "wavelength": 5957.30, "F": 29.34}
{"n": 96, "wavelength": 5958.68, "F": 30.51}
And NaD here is 4.6 A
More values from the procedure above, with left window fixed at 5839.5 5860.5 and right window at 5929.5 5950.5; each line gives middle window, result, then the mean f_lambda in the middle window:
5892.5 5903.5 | 2.16 A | 23.9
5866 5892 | 2.38 A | 27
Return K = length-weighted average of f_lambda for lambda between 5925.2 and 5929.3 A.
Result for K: 30.2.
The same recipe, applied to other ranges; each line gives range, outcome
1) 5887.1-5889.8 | 18.2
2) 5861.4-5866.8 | 28.9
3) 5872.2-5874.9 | 30.4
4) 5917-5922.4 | 29.4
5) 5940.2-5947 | 30.2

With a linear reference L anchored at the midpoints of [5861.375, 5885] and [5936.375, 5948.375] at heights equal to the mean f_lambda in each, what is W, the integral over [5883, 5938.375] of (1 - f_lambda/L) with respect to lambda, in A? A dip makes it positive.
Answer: 5.0 A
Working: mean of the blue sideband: 29.4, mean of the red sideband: 30.3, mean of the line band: 27.2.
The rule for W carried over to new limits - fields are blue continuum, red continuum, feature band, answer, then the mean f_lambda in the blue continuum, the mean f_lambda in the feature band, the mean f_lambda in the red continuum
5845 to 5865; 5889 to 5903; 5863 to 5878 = -1.79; 29.3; 29.5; 21.6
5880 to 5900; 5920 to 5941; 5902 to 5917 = -1.85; 23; 29.5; 29.8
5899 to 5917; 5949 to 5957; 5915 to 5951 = -0.41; 29.2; 29.8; 29.7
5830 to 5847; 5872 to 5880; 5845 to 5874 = 0.79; 30.5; 29.3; 29.8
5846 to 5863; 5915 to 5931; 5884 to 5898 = 4.14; 29.2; 20.7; 29.6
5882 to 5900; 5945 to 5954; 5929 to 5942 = -0.82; 22.3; 29.8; 29.8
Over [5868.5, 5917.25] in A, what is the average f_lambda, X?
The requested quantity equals 26.9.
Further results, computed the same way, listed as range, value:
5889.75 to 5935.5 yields 27.4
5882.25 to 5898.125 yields 21.7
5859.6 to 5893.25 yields 27.2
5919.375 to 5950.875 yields 29.8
